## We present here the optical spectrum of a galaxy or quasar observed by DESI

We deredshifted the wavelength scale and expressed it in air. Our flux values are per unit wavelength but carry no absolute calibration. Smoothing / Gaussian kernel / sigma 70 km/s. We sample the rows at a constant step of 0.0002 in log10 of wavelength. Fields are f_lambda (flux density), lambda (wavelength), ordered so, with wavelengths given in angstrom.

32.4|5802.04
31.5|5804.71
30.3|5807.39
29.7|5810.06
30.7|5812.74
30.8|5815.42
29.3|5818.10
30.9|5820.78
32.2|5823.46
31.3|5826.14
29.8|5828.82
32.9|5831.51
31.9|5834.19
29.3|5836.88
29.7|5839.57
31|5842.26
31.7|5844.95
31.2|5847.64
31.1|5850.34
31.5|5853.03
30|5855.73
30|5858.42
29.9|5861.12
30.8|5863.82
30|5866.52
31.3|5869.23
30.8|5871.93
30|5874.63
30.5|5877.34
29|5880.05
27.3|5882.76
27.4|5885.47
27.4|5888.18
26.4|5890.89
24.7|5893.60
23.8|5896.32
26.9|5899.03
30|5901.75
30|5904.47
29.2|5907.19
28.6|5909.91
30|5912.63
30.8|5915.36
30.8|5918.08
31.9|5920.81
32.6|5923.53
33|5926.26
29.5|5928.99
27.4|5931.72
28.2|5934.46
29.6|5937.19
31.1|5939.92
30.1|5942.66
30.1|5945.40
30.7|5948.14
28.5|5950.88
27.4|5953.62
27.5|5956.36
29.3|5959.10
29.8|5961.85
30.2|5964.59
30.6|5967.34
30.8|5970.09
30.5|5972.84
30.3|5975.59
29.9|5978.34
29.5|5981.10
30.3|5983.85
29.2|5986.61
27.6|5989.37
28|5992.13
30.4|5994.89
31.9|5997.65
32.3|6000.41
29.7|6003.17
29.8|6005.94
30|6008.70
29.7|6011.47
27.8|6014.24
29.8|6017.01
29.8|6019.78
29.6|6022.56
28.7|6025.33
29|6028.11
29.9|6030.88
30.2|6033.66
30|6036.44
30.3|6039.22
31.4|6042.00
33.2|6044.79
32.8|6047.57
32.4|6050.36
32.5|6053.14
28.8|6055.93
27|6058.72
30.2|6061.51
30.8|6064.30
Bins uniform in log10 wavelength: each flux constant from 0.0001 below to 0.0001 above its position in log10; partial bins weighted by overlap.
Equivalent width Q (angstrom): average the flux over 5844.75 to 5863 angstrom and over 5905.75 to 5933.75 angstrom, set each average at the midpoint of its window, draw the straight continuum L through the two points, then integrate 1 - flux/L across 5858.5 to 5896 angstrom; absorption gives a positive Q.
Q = 2.2 angstrom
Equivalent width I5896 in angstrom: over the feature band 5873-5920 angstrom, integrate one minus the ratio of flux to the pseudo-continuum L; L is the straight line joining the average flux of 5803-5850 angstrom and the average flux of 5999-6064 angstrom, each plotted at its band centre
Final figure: 3.3 angstrom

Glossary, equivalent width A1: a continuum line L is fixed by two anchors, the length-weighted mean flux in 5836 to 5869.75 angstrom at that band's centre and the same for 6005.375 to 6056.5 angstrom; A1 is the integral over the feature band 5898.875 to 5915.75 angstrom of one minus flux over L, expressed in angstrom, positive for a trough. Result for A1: 0.6 angstrom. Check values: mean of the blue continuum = 30.6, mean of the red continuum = 30.3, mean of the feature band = 29.4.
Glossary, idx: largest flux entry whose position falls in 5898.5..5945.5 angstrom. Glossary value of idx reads 33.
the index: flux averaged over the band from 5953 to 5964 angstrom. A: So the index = 28.7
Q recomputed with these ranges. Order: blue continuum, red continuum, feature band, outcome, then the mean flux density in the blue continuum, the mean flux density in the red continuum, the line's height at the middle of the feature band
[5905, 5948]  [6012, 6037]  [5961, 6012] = -0.5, 30.2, 29.4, 29.7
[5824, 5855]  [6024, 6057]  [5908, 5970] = 2.0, 31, 30.8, 30.9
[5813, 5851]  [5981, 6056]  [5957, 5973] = 0.2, 30.9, 30.2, 30.4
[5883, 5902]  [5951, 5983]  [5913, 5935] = -2.2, 26.5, 29.6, 27.8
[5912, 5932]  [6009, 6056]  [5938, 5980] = 1.3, 31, 30.4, 30.8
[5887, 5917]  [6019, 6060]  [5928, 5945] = -0.4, 28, 30.4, 28.6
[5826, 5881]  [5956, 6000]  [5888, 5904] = 2.0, 30.6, 29.8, 30.4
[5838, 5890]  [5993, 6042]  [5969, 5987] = -0.1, 30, 30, 30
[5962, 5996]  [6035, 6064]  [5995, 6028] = 0.4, 29.8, 30.9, 30.3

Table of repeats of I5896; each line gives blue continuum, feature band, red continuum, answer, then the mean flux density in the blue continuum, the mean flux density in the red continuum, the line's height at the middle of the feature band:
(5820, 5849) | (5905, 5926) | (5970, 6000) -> -0.15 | 31.1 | 29.9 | 30.4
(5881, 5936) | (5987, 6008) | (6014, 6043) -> -0.31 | 28.8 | 29.7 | 29.5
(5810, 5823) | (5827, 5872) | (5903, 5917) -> -0.84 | 30.5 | 29.7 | 30.2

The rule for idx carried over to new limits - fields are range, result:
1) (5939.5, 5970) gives 31.1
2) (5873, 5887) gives 30.5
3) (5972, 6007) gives 32.3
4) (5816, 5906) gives 32.9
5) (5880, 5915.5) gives 30.8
